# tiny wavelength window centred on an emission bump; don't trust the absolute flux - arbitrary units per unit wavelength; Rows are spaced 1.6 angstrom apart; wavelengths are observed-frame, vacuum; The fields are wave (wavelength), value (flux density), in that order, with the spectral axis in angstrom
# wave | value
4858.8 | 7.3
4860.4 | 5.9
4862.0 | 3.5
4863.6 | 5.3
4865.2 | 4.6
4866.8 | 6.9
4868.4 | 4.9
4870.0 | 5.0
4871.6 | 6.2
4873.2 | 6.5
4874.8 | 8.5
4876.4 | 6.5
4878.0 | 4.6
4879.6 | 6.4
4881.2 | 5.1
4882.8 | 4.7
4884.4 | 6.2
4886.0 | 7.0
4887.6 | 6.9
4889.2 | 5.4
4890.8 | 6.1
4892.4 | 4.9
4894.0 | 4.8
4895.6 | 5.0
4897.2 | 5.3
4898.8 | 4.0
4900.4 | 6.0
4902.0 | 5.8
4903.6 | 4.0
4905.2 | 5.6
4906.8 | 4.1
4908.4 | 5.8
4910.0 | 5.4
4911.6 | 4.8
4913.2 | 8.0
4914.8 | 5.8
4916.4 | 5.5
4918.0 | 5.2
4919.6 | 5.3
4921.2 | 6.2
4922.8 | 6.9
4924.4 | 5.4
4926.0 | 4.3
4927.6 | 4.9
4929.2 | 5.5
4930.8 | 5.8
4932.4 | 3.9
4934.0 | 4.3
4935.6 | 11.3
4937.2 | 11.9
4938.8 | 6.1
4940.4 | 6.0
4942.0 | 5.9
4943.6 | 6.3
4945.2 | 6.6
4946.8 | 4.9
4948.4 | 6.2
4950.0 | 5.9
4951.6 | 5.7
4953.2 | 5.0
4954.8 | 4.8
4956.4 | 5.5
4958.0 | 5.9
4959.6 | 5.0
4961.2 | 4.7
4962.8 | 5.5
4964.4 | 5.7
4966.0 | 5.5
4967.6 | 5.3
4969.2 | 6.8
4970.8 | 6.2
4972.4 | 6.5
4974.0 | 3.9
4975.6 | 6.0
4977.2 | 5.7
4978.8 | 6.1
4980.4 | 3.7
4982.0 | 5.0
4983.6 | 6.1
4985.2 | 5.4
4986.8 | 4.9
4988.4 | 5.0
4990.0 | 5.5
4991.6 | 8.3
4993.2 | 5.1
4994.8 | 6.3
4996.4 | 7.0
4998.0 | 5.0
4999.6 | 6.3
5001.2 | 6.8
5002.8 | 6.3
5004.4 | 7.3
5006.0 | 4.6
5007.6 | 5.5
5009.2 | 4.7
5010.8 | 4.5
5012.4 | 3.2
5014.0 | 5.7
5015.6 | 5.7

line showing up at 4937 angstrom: H-gamma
